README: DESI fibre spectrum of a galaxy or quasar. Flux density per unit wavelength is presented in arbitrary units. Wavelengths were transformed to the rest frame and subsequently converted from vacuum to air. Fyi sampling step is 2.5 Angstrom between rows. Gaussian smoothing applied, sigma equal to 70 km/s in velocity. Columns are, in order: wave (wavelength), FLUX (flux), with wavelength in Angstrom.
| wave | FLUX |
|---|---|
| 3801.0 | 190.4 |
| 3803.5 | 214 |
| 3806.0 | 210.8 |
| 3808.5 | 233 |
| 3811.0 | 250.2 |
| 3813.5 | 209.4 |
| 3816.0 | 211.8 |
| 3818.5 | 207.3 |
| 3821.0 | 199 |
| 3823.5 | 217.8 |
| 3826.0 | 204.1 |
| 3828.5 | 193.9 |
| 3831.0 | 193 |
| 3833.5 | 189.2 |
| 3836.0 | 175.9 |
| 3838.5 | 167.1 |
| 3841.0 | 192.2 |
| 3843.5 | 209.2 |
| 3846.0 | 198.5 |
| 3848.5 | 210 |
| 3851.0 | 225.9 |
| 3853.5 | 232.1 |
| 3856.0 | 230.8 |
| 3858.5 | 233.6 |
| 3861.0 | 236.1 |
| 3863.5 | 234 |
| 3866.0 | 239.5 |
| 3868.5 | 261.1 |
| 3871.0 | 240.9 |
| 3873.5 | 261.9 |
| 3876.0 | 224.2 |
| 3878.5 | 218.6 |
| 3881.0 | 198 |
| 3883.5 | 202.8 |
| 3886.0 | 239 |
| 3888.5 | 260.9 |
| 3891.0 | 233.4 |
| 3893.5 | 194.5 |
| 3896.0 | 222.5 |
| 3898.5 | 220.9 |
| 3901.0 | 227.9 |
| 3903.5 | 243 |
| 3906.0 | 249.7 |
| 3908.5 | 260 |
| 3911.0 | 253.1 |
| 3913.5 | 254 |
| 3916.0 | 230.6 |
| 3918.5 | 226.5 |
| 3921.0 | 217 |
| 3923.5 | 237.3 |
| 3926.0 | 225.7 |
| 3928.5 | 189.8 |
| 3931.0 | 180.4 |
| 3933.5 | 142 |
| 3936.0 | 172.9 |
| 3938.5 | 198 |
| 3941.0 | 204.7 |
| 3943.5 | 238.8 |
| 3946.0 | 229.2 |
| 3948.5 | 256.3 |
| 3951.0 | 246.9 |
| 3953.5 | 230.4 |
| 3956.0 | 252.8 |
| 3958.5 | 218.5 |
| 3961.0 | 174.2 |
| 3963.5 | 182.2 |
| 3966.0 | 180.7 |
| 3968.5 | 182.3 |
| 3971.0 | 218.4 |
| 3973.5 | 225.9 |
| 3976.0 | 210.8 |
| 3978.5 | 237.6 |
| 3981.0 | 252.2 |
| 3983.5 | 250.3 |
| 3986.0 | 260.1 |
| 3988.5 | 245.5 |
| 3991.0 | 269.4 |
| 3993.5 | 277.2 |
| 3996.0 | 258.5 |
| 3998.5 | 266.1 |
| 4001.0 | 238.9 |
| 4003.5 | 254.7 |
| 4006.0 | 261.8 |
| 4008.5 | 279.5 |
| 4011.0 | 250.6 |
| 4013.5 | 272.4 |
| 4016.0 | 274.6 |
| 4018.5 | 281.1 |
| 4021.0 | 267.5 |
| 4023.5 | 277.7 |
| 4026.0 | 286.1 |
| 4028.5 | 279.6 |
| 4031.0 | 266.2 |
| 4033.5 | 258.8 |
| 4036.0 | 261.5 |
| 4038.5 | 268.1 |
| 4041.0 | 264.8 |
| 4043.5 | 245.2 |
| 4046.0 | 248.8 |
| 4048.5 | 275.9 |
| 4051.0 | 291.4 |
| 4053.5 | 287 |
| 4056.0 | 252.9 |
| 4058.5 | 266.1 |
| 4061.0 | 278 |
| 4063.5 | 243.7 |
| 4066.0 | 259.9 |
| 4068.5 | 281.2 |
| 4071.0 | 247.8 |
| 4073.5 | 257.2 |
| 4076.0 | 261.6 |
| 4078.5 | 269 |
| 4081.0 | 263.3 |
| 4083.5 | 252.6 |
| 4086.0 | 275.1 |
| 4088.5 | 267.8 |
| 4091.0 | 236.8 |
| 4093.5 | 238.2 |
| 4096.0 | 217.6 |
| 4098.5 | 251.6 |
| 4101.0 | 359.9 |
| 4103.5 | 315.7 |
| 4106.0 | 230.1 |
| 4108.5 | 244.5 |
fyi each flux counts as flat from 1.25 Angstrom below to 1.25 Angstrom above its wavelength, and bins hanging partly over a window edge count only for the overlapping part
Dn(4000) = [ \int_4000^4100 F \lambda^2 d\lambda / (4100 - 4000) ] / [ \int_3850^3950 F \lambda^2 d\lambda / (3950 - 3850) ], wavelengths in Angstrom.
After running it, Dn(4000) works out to 1.25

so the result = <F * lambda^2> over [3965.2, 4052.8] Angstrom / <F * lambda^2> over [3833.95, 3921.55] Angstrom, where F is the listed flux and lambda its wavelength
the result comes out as 1.2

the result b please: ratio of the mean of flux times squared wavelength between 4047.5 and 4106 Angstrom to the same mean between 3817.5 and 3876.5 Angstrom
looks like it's 1.4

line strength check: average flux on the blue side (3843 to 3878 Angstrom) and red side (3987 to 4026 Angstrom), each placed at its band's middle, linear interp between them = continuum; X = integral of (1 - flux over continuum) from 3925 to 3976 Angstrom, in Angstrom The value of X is 9.1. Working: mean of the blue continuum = 231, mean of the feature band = 207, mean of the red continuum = 266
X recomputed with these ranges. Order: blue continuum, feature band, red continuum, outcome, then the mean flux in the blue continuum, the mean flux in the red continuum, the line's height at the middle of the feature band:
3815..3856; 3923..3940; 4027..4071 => 3.0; 203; 266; 231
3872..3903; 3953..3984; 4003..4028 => 4.8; 226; 271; 255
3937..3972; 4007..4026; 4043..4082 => -2.3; 215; 265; 243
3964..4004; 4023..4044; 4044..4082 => -1.1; 238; 265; 255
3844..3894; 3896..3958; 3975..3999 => 4.2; 229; 253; 241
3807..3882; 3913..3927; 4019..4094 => 0.2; 217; 265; 234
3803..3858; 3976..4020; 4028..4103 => -1.9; 208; 265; 248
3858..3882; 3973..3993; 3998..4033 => 1.1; 235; 268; 261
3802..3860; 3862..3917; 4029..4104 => -3.0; 209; 265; 223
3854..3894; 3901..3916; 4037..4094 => -0.6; 233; 263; 238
